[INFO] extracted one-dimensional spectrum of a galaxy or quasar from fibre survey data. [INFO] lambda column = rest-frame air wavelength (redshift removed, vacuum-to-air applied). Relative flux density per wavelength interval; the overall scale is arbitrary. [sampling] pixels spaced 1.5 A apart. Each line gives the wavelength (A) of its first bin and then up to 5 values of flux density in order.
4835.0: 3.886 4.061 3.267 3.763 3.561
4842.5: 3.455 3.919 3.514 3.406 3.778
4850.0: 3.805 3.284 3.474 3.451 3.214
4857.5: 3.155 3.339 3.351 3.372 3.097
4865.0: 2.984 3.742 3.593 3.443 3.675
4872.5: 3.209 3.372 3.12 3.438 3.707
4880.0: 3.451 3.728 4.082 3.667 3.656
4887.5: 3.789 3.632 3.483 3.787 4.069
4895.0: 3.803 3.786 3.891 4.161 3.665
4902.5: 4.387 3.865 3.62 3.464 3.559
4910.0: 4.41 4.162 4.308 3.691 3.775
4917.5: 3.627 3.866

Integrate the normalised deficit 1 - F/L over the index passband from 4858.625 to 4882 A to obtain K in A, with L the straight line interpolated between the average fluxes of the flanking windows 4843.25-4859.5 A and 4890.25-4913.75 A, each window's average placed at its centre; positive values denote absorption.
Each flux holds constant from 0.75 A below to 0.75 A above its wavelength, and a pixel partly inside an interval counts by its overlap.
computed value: 1.5 A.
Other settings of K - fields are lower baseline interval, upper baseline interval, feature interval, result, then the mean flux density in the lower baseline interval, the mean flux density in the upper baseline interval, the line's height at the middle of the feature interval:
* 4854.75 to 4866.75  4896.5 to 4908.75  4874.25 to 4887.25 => -0.2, 3.27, 3.83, 3.54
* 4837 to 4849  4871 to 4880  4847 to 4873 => 0.6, 3.59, 3.4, 3.49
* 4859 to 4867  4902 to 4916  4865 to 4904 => -1.0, 3.3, 3.92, 3.59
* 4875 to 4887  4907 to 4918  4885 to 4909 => -0.2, 3.62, 3.91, 3.77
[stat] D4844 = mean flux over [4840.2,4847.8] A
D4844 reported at 3.57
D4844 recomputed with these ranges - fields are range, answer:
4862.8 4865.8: 3.05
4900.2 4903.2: 4.02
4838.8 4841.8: 3.66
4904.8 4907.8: 3.54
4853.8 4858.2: 3.27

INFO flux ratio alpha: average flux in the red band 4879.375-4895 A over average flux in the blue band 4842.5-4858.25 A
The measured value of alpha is 1.1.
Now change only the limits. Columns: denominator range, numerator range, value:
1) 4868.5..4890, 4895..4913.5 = 1.10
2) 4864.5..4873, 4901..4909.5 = 1.09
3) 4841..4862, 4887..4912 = 1.11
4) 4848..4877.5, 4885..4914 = 1.14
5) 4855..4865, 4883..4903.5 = 1.19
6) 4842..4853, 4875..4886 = 1.01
